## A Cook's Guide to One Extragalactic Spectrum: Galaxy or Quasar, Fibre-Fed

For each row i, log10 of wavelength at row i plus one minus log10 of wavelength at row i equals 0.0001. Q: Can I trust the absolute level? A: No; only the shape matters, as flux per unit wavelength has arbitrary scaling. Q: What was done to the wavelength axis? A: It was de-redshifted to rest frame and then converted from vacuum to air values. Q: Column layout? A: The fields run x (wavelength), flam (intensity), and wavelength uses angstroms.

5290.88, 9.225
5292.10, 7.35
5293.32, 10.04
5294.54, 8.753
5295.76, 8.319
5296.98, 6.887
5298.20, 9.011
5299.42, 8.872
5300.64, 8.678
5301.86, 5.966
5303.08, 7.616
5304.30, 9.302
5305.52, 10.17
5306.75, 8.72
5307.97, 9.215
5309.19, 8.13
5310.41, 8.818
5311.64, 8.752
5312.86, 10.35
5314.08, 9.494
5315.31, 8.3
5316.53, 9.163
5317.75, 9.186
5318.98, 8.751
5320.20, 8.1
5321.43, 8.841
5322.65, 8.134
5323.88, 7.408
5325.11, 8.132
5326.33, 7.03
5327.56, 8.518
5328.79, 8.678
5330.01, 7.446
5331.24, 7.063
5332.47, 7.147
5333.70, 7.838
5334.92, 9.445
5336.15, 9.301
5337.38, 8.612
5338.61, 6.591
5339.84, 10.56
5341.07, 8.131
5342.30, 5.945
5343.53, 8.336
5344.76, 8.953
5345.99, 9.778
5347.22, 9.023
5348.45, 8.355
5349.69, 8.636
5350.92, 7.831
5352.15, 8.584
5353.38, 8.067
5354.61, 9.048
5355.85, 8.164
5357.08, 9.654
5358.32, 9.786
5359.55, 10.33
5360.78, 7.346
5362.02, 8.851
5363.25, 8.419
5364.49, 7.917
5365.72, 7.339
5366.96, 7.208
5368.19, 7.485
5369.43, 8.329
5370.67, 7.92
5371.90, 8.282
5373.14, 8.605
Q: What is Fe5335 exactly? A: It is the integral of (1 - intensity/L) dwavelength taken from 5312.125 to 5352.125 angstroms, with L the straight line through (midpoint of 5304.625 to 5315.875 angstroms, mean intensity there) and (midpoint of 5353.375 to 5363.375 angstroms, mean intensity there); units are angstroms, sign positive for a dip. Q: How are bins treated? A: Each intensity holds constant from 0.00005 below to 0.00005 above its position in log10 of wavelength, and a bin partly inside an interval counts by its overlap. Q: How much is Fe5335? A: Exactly 2.71 angstroms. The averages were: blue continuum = 9.11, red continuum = 8.92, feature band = 8.41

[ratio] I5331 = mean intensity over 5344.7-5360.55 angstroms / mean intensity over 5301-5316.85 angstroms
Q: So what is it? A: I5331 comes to 1.02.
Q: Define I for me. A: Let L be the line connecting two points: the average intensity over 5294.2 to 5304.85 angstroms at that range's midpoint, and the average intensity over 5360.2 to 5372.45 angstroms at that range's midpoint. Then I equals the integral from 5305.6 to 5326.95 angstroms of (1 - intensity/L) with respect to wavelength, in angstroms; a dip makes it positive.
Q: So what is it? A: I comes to -1.5 angstroms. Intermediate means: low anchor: 8.14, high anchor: 7.91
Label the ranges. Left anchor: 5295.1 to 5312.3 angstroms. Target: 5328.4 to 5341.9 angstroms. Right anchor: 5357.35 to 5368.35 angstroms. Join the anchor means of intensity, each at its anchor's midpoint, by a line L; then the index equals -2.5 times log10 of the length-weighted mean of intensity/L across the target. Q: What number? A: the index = 0.03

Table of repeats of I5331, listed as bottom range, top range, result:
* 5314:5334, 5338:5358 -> 1.04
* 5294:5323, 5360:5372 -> 0.92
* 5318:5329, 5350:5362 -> 1.07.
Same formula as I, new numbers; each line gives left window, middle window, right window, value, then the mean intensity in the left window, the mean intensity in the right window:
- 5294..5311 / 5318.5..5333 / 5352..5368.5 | 0.90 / 8.46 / 8.46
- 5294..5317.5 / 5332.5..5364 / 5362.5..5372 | -1.90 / 8.67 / 7.86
